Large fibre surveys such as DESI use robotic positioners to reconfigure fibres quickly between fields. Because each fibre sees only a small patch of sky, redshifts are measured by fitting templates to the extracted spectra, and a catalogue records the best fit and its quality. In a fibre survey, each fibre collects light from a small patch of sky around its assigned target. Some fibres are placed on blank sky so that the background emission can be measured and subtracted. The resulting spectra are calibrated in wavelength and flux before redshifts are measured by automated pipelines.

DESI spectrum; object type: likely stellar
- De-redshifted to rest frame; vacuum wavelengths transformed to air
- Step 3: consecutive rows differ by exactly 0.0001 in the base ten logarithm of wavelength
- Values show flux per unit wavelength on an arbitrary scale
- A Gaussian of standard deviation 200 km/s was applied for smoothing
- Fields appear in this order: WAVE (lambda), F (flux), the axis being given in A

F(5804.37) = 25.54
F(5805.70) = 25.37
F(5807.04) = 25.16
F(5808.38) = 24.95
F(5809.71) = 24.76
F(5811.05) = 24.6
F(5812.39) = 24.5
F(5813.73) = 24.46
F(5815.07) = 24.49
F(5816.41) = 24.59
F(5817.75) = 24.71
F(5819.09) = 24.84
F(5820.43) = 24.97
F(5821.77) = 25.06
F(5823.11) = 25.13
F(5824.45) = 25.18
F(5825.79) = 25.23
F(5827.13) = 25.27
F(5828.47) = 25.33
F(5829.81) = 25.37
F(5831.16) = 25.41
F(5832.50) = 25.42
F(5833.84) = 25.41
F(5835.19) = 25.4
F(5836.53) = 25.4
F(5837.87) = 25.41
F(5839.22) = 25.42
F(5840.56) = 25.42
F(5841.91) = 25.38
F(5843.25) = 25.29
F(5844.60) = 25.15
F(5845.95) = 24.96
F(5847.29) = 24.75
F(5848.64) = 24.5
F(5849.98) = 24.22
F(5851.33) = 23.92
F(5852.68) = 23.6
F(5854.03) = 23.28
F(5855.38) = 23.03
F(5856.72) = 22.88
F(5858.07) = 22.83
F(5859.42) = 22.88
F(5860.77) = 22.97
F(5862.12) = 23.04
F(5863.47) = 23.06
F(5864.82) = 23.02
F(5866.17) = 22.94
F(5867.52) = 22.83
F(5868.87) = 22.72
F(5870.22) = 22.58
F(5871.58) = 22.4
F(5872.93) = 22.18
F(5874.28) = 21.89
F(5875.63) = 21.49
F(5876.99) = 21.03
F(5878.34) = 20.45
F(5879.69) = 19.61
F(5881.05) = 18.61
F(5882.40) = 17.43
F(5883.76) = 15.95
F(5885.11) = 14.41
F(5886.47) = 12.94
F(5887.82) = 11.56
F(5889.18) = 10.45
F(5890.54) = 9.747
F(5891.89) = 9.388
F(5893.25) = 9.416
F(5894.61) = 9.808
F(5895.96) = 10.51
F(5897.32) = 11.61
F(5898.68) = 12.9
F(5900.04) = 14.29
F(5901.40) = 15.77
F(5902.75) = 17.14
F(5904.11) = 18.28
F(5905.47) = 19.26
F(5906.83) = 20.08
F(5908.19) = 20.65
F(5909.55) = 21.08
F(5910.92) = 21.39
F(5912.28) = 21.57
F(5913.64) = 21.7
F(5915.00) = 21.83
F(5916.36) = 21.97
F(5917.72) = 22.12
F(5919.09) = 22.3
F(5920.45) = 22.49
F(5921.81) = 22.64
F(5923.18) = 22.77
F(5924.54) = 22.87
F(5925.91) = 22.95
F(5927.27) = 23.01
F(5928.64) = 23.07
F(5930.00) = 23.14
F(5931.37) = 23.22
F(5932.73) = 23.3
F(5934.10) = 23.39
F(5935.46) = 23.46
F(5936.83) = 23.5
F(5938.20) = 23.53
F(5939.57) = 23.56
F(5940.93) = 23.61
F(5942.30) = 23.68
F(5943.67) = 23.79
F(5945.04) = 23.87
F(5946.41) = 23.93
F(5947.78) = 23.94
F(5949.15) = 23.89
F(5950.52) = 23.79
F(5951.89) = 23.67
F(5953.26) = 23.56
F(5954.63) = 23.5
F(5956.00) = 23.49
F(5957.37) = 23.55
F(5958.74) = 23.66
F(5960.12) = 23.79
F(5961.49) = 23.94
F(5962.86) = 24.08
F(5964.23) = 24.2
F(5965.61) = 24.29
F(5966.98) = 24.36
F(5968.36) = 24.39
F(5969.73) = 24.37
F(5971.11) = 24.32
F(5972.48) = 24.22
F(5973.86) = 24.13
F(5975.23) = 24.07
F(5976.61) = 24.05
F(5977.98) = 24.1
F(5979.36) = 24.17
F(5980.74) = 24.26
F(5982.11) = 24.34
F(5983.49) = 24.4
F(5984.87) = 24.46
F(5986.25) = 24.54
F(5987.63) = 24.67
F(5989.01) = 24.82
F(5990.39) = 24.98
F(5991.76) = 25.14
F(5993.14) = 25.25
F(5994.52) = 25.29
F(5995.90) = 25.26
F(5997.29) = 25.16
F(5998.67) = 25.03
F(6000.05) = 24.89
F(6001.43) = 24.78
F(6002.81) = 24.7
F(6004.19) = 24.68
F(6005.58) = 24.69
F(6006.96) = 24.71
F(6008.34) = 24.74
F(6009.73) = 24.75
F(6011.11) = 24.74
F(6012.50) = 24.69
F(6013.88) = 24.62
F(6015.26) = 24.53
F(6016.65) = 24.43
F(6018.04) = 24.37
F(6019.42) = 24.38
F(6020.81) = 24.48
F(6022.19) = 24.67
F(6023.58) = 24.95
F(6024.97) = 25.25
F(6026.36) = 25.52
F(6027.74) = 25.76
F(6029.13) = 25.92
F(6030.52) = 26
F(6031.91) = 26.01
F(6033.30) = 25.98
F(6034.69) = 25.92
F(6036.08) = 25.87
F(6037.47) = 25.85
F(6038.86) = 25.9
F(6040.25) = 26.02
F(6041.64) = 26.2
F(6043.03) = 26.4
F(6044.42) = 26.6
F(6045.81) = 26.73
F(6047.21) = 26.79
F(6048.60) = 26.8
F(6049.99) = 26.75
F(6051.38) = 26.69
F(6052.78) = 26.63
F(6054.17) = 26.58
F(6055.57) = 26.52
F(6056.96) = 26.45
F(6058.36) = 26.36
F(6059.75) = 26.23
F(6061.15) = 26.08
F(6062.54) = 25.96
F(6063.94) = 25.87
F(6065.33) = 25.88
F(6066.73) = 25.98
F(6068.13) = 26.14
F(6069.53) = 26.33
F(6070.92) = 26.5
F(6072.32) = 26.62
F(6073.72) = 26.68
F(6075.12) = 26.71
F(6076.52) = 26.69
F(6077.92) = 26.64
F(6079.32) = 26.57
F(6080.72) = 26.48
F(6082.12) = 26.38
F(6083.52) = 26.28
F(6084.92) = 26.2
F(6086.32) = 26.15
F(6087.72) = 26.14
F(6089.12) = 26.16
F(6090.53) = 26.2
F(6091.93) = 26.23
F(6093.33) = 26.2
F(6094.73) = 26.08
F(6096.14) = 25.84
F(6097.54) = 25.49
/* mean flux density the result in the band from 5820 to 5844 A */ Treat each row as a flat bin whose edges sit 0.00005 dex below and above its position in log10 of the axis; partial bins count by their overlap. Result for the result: 25.3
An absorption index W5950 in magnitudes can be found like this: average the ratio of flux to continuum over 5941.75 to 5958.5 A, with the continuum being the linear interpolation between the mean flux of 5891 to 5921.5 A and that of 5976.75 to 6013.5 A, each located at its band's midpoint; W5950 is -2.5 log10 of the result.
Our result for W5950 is -0.13 mag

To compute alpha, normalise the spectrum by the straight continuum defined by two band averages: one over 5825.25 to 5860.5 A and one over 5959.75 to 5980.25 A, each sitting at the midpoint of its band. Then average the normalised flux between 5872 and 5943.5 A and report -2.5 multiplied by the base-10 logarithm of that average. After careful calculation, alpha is 0.26 mag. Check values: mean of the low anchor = 24.6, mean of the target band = 19.2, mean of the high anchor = 24.2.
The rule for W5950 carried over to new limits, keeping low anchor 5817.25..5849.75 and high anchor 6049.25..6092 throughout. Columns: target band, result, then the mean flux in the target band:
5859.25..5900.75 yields 0.406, 17.5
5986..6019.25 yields 0.052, 24.8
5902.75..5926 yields 0.196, 21.4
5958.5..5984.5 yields 0.073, 24.2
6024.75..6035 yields 0.014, 25.8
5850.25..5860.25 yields 0.092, 23.2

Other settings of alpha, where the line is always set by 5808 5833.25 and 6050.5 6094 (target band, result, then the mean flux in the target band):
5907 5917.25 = 0.189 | 21.4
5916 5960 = 0.103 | 23.3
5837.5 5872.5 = 0.062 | 23.8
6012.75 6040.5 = 0.033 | 25.3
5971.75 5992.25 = 0.061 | 24.4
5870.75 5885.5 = 0.270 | 19.7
